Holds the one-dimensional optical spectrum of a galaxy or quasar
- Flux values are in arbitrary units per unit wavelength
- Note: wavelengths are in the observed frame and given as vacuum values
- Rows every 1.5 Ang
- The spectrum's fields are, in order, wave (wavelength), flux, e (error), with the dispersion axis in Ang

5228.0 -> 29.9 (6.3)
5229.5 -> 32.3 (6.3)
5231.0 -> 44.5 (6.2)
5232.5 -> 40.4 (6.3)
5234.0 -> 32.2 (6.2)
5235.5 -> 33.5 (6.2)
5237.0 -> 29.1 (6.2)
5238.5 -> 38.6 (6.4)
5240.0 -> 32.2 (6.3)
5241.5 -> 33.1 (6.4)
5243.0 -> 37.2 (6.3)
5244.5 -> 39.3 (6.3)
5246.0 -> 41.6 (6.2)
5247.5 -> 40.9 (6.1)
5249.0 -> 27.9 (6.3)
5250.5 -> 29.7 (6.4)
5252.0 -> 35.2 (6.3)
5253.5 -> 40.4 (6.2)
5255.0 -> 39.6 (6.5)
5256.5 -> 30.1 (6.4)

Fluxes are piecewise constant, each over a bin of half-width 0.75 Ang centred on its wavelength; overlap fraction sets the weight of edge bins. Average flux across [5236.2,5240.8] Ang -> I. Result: 33.3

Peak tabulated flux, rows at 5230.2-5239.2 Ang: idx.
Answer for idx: 44.5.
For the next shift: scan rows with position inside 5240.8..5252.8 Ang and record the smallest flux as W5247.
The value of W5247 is 27.9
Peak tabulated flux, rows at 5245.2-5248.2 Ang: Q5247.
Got 41.6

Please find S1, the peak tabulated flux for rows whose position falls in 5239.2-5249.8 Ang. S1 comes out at 41.6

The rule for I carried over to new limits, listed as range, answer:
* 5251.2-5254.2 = 37.6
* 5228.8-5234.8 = 37.4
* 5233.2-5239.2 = 33.4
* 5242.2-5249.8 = 37.3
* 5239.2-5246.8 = 36.7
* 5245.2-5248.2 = 41.2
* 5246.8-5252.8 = 33.4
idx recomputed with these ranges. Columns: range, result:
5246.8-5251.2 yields 40.9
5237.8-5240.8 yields 38.6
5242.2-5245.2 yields 39.3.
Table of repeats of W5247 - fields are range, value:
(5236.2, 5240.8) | 29.1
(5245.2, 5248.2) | 40.9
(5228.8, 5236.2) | 32.2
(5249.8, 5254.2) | 29.7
